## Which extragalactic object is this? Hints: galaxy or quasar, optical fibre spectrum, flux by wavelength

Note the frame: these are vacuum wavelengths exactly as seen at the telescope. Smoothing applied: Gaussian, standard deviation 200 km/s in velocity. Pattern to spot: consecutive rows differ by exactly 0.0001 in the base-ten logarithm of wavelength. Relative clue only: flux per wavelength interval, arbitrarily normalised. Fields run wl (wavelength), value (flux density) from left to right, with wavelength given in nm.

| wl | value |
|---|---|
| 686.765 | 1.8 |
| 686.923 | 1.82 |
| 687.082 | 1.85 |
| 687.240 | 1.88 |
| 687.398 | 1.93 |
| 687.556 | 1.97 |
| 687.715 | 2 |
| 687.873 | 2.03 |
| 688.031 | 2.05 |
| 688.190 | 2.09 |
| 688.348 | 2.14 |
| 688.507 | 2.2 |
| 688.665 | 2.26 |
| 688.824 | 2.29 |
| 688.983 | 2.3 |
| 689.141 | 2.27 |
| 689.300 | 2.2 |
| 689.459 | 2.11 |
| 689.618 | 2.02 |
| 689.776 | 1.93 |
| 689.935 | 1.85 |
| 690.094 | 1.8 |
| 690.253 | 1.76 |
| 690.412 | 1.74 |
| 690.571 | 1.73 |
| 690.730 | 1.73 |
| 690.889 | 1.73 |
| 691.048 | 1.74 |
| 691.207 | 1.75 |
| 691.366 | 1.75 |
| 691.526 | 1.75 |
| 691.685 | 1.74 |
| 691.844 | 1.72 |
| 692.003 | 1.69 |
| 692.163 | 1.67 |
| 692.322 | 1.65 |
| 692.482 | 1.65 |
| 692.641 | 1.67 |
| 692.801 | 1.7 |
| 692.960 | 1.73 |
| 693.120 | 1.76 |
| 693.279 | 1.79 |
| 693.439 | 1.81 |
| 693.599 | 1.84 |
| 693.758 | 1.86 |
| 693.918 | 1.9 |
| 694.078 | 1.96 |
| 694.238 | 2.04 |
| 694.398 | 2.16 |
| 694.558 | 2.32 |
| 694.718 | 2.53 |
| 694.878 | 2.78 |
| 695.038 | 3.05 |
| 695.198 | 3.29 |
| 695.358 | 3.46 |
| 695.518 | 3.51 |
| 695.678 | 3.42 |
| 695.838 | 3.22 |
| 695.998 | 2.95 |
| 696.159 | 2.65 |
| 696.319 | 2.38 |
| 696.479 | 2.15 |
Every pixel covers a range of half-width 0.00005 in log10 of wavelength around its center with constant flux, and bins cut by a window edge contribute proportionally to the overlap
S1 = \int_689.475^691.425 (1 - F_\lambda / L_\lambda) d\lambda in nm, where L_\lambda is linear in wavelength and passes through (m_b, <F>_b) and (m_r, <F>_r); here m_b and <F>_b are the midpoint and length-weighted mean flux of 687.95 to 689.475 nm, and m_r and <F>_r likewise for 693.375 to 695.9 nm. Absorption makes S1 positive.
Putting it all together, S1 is 0.42 nm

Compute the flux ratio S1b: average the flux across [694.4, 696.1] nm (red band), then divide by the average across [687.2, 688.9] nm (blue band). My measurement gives 1.45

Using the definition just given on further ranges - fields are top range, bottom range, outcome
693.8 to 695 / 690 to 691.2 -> 1.29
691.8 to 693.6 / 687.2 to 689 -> 0.82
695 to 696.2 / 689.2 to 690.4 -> 1.65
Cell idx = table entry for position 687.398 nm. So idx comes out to 1.93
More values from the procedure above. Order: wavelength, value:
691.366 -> 1.75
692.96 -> 1.73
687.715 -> 2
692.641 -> 1.67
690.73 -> 1.73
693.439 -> 1.81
